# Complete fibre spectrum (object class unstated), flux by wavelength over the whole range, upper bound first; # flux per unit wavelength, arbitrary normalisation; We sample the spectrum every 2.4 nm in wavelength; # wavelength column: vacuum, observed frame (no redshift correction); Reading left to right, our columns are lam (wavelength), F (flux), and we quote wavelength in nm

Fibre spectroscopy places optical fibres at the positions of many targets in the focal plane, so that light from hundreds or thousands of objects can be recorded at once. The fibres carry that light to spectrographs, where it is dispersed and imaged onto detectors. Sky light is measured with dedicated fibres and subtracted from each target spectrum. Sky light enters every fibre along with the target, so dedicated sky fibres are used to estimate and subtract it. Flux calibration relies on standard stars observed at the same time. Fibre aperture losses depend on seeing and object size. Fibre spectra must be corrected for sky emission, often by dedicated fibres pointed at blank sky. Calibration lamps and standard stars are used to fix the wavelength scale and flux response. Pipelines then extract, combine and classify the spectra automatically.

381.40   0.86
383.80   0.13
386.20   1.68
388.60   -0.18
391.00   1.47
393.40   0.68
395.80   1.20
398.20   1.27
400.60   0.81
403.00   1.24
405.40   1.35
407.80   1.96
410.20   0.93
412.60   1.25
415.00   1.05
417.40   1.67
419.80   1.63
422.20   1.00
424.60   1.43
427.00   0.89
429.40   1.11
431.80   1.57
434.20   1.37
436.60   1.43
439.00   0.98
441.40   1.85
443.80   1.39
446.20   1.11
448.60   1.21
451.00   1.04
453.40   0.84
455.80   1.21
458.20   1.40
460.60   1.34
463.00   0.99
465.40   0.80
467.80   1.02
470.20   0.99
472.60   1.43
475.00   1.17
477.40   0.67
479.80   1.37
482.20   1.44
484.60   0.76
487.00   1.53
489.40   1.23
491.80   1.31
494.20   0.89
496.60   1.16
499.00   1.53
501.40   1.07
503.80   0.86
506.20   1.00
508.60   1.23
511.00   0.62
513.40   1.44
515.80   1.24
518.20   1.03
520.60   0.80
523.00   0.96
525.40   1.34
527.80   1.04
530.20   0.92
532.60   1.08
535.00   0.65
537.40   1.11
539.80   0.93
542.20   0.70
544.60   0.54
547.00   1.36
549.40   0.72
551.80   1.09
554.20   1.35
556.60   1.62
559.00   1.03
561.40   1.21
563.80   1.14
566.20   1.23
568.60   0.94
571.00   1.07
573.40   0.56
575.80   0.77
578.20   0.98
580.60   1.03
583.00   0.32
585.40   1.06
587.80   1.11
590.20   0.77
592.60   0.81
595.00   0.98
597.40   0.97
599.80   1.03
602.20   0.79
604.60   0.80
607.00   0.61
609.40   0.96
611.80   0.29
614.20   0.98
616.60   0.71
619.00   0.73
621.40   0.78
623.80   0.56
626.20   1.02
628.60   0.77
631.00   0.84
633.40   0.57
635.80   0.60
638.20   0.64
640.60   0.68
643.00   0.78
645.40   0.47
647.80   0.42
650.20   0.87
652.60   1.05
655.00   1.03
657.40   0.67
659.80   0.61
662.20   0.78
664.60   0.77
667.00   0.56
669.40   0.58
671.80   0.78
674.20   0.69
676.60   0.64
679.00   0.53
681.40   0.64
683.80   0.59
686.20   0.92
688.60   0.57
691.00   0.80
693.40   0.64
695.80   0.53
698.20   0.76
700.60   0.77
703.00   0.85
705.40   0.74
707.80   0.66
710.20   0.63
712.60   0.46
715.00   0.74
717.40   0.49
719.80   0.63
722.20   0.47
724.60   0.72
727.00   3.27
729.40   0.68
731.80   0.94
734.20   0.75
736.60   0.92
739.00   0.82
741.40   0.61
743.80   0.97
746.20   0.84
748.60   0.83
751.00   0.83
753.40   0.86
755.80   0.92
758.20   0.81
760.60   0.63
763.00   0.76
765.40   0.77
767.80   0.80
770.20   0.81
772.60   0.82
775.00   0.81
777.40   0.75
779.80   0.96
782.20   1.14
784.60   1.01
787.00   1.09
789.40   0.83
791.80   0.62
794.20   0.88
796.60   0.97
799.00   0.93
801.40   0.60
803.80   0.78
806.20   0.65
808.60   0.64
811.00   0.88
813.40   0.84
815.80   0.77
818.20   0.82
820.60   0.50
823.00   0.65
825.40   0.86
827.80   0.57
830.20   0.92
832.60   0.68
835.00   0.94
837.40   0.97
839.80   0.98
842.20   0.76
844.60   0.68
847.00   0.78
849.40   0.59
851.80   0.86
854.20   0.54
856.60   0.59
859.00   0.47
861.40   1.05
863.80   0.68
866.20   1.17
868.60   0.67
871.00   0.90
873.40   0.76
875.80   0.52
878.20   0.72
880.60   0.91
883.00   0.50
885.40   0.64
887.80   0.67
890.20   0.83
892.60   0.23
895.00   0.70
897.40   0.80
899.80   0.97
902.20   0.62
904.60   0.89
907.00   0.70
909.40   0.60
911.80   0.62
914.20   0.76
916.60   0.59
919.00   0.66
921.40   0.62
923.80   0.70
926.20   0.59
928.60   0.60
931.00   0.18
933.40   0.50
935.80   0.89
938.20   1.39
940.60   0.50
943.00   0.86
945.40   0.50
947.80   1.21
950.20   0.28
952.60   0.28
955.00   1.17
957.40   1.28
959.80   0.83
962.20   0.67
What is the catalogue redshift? 0.950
